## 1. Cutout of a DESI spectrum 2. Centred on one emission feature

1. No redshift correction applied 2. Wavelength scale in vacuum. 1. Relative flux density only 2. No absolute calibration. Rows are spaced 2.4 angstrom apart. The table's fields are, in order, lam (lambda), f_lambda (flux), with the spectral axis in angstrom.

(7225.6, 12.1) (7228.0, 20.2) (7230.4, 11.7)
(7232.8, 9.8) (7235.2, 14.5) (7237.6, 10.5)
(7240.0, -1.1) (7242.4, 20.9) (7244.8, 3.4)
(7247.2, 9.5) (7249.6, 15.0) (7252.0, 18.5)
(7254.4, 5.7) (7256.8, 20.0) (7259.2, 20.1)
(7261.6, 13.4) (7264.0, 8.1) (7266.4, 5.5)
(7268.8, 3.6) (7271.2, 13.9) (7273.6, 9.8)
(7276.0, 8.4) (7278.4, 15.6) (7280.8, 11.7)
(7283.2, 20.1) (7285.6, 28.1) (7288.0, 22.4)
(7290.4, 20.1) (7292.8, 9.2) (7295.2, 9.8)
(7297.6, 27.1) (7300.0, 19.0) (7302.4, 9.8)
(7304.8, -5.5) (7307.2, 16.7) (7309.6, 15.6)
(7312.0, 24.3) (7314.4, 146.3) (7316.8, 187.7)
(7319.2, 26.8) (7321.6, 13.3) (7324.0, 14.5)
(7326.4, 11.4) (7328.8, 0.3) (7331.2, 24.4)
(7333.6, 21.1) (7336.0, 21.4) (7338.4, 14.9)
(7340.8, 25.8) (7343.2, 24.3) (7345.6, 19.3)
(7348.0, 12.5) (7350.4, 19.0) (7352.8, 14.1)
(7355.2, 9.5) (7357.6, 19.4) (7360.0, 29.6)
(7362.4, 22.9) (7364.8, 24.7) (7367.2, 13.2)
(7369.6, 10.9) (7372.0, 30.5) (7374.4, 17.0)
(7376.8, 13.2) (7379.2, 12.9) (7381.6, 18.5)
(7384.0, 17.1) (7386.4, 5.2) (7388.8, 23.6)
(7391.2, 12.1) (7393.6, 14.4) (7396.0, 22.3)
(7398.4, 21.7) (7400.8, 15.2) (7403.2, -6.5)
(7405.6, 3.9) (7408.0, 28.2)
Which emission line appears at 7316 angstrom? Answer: H-alpha 6563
